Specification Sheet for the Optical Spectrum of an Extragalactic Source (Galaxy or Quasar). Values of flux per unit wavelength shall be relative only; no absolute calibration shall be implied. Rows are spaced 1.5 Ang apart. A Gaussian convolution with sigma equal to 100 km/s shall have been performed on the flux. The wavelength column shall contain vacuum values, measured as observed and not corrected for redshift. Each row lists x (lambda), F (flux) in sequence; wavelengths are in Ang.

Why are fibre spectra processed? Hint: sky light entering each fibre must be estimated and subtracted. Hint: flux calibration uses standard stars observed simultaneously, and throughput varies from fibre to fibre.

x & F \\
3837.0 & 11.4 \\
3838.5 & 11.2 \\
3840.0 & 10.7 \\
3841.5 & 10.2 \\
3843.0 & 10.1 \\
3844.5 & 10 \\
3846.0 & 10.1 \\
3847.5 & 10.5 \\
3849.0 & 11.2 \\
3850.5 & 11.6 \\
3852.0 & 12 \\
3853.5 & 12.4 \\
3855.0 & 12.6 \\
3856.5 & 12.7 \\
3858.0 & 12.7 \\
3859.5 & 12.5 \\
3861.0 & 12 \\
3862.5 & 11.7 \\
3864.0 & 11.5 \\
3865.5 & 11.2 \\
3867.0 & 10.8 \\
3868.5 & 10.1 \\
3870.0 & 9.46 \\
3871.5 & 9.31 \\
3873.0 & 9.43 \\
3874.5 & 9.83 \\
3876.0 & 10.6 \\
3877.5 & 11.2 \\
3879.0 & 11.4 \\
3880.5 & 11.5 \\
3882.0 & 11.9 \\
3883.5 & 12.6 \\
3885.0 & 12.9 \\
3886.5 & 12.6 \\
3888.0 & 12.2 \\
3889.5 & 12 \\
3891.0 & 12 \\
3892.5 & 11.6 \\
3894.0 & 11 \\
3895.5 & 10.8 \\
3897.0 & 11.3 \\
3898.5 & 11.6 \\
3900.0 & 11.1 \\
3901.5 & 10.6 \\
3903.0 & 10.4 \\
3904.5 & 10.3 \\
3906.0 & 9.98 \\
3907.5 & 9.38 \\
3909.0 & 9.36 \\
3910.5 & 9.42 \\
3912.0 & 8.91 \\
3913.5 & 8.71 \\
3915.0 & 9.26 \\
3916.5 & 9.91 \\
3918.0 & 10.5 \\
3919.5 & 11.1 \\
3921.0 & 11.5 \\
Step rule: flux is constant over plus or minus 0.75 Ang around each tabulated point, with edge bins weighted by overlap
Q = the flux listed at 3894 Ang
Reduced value 11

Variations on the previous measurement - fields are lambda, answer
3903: 10.4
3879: 11.4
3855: 12.6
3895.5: 10.8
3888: 12.2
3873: 9.43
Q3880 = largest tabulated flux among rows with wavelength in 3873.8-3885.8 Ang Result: 12.9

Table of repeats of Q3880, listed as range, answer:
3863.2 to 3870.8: 11.5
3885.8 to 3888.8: 12.6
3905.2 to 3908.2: 9.98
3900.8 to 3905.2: 10.6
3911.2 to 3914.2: 8.91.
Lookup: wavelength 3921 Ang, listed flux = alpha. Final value 11.5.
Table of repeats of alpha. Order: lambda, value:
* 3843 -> 10.1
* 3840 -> 10.7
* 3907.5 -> 9.38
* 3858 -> 12.7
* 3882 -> 11.9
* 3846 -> 10.1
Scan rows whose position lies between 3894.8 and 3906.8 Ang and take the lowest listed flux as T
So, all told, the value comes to 9.98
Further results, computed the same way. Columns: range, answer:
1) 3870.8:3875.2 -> 9.31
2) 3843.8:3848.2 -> 10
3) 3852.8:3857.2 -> 12.4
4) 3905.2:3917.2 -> 8.71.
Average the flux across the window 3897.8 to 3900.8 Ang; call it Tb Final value 11.3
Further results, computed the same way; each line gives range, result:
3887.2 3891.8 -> 12.1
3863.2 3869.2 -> 10.9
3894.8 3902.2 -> 11.1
